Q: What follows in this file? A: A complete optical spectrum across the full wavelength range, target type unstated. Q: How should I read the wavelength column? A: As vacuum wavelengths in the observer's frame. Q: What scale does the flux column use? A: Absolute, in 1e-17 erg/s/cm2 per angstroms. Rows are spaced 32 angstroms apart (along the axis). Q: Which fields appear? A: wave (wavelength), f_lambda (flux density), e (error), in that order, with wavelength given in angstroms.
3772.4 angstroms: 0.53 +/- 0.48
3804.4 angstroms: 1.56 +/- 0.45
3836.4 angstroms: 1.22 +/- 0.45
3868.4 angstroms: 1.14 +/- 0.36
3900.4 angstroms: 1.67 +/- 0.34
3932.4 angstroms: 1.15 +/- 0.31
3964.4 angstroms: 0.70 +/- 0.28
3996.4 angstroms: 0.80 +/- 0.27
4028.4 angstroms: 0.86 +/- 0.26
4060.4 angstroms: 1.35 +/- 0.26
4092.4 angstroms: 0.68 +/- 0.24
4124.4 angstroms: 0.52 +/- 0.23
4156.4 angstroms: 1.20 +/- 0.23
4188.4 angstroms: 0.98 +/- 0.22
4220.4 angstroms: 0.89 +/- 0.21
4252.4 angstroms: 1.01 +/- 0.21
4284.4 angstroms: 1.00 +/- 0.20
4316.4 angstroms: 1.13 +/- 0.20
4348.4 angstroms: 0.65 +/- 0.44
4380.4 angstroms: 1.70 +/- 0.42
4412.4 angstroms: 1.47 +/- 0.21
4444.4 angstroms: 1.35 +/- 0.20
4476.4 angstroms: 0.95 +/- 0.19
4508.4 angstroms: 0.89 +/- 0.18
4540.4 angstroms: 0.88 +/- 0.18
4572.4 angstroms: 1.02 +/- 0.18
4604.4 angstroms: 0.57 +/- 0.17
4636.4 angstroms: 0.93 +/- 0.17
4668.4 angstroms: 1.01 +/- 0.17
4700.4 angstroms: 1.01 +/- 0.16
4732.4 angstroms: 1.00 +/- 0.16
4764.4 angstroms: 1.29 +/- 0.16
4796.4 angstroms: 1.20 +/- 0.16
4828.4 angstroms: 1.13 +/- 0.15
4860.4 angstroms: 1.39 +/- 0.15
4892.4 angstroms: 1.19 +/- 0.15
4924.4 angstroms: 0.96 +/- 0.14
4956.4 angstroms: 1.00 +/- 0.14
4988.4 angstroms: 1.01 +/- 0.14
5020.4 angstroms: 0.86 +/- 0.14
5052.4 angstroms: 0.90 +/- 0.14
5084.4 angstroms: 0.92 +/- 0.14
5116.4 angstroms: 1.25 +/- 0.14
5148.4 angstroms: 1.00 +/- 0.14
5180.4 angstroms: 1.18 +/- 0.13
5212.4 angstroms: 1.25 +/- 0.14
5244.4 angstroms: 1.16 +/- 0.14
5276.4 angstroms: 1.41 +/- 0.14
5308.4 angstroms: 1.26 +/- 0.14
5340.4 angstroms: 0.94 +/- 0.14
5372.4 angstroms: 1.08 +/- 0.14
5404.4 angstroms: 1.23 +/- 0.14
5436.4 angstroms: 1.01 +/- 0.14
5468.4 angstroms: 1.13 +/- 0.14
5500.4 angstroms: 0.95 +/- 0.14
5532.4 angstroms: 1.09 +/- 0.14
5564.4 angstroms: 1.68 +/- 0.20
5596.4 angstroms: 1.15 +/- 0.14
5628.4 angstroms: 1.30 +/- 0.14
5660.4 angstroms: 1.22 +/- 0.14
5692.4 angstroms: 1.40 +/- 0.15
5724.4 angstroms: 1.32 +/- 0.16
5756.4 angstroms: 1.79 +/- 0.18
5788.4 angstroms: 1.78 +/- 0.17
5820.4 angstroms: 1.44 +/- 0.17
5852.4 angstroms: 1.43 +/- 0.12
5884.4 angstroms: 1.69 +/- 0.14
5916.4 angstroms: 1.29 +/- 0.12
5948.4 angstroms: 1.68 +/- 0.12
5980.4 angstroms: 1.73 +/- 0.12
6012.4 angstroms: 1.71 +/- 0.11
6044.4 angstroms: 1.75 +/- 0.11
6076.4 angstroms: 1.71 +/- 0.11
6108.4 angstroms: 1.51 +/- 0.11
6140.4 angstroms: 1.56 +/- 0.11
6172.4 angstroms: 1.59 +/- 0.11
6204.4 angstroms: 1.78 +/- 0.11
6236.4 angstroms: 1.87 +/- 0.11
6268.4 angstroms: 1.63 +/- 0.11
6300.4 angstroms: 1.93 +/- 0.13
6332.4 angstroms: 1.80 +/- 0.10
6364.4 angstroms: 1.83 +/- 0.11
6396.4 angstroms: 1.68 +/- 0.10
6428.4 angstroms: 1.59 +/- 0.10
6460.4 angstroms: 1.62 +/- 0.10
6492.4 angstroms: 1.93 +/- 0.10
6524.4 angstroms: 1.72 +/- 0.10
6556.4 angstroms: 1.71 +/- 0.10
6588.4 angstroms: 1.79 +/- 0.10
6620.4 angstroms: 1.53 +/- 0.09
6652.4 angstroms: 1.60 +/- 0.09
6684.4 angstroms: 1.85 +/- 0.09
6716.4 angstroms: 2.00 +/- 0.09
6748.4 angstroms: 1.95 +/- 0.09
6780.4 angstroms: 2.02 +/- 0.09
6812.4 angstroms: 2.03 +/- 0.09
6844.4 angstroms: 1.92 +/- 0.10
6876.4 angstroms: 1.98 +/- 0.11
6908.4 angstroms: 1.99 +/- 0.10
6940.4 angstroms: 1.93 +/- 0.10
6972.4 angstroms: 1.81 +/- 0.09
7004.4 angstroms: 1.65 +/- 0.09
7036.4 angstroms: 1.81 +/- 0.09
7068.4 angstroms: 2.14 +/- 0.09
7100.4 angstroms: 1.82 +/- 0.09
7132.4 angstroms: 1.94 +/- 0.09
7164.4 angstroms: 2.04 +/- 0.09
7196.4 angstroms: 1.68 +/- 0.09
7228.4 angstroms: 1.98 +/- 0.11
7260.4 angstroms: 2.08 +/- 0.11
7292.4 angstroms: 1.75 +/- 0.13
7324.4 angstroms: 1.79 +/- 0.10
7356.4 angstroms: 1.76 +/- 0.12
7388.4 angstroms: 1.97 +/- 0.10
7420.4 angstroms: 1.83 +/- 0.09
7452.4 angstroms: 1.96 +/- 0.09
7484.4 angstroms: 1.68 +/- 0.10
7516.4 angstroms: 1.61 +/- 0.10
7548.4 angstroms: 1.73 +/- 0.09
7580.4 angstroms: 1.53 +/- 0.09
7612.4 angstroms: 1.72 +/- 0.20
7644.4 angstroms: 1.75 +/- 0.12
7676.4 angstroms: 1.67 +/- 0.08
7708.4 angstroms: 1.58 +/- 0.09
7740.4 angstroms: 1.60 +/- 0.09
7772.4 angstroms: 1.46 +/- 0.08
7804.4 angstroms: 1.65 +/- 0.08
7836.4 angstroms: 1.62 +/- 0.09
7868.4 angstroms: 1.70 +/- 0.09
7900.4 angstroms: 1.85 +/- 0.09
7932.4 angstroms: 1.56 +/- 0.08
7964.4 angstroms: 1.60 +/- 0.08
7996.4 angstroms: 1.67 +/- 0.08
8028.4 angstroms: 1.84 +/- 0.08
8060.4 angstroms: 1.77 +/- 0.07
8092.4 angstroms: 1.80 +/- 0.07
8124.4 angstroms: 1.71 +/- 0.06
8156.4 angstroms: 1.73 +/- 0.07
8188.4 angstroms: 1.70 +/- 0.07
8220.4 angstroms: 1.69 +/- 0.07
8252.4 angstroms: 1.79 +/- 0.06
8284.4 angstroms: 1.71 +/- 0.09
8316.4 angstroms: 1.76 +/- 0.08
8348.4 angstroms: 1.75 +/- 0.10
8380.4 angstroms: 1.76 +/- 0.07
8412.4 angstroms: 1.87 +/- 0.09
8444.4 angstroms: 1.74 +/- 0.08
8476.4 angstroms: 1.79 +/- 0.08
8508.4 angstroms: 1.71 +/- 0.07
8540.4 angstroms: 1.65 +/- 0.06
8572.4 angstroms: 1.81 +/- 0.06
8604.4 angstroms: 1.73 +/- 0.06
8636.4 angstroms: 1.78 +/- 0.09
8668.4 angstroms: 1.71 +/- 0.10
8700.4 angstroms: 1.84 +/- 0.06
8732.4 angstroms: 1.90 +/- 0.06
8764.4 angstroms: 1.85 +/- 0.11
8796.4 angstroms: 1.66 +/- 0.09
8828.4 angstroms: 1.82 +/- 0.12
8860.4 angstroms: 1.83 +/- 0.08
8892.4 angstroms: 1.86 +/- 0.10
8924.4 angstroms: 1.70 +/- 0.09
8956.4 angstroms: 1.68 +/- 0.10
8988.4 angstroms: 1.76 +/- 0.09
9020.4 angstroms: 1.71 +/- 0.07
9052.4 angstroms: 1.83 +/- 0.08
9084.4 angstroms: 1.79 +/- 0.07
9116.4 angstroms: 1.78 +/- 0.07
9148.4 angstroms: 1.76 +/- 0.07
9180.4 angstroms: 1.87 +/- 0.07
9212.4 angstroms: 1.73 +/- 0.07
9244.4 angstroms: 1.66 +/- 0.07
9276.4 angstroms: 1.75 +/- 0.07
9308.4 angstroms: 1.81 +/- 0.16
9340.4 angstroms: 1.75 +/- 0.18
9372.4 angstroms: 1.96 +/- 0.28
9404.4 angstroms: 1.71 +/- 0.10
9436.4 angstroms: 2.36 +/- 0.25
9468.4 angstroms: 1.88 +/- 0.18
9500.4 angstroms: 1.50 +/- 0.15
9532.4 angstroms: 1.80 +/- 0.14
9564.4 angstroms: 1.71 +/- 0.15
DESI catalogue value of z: 0.49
